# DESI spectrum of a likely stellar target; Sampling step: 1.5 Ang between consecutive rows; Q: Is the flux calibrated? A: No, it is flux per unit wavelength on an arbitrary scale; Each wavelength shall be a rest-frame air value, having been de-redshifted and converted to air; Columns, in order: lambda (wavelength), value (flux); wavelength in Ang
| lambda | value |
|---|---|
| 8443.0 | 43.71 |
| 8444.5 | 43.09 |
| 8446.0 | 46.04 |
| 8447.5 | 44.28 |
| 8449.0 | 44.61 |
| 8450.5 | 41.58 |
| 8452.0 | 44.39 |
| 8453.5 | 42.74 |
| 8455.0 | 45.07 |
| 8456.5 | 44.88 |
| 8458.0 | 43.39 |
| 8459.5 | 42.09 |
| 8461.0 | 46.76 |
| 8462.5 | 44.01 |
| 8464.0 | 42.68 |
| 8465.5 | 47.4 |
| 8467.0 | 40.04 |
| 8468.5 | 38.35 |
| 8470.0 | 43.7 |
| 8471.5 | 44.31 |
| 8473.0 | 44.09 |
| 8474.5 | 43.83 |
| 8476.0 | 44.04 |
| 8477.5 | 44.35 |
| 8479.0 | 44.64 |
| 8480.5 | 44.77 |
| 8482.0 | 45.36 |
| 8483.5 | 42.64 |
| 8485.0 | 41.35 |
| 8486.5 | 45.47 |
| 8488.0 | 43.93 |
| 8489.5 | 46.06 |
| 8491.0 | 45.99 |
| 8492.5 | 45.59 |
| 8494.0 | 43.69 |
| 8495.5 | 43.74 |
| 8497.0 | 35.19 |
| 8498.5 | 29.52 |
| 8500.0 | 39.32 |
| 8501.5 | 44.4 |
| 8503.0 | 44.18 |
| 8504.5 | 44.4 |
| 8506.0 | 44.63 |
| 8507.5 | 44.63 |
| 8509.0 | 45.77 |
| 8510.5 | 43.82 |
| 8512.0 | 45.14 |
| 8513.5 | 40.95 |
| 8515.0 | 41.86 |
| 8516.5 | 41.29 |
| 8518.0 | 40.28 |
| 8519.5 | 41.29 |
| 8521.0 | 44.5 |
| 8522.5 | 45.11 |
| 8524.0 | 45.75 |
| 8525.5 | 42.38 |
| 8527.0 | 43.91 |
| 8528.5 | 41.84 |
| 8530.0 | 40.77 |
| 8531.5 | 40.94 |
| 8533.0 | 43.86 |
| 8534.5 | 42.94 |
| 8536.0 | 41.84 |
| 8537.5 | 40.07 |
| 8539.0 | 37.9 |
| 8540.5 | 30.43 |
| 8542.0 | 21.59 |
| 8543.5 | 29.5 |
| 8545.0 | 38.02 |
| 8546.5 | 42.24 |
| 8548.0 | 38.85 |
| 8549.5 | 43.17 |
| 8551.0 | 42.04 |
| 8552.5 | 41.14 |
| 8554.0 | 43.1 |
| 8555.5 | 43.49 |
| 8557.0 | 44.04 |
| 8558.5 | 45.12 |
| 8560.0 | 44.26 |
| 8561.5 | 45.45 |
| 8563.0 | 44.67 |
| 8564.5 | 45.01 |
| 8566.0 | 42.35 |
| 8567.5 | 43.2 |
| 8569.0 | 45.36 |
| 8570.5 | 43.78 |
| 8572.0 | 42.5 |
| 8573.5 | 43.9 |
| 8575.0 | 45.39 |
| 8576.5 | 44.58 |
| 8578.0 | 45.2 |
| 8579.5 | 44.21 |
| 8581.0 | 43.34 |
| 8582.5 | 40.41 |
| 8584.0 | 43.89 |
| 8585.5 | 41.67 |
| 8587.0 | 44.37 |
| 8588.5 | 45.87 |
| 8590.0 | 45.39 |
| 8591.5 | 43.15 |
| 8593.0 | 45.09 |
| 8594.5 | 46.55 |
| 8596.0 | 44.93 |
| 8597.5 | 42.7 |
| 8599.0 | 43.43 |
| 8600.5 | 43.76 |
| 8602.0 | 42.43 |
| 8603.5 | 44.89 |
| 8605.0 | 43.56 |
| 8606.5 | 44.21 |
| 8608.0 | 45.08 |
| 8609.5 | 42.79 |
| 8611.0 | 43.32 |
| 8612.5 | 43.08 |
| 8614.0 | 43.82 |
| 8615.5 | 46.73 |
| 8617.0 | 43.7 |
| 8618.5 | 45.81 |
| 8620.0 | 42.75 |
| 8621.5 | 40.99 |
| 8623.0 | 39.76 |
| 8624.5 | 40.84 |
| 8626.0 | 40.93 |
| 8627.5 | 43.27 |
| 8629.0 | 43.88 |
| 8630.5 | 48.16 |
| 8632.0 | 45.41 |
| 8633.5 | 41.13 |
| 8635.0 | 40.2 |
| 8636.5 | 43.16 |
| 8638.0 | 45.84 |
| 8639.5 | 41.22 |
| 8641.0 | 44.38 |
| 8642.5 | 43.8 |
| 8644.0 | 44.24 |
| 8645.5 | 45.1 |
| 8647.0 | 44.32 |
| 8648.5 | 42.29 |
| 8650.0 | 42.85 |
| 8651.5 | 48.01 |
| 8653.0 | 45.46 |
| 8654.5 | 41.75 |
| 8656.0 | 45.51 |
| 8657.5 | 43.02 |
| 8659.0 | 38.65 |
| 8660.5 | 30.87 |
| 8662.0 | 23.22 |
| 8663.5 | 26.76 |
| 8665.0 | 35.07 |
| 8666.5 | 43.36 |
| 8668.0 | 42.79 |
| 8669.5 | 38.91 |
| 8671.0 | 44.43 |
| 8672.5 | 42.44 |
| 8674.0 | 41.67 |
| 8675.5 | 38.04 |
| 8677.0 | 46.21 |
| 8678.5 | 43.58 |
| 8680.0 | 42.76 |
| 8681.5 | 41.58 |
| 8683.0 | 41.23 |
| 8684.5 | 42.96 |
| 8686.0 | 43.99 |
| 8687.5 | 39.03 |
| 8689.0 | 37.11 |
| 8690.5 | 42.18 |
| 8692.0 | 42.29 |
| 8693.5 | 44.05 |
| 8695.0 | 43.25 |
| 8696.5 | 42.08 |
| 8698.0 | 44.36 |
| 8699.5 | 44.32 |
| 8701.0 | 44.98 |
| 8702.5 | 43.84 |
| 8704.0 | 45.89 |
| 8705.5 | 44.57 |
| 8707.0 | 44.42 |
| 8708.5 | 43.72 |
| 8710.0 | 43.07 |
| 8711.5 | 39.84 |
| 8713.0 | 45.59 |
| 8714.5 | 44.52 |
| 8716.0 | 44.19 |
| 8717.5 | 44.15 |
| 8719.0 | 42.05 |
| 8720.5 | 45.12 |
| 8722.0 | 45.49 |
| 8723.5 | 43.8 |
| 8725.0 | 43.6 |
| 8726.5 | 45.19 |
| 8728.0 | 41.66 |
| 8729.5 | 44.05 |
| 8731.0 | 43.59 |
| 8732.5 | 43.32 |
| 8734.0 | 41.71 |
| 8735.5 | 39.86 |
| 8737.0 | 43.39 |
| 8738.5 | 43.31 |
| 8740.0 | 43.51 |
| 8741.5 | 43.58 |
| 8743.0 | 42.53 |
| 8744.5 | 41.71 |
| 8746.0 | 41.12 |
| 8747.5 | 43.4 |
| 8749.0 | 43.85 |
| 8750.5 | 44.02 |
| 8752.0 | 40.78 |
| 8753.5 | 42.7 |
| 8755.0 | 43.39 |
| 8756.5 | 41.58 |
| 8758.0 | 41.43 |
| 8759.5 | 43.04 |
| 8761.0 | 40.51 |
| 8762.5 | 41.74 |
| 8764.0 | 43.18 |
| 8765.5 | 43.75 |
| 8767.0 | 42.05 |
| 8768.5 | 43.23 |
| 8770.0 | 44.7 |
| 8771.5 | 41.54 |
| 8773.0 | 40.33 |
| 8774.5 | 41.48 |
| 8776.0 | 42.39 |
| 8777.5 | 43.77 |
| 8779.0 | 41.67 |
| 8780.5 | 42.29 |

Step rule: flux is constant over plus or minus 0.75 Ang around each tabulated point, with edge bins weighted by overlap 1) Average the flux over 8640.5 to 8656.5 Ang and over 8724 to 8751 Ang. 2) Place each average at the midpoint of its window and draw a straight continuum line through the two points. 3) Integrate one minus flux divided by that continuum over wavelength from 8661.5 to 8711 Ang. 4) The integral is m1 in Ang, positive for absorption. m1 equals 2.5 Ang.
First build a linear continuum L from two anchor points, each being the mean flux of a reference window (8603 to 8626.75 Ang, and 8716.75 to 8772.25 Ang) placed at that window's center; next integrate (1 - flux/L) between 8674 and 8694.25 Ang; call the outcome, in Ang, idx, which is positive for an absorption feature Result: 0.5 Ang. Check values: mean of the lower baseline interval 43.2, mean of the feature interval 41.9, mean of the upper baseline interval 42.9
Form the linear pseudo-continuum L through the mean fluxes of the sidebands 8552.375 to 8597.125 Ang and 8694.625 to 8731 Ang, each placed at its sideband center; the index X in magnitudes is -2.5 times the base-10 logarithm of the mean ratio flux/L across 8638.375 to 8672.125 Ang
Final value 0.08 mag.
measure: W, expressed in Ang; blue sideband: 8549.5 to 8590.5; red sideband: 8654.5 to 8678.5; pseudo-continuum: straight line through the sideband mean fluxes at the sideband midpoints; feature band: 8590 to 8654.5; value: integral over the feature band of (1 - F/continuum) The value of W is -4.0 Ang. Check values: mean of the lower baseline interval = 43.8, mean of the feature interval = 43.7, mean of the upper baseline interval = 39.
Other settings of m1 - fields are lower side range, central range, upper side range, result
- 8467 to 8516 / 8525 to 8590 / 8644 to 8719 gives 1.2 Ang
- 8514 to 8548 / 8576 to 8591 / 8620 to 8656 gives -0.8 Ang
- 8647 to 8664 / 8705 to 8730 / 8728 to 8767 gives -1.4 Ang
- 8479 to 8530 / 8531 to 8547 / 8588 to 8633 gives 2.3 Ang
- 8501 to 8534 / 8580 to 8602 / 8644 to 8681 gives -1.0 Ang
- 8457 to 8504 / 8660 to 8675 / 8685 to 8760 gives 2.1 Ang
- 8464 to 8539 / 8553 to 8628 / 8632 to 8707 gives -2.5 Ang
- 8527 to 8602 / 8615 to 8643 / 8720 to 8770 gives -0.5 Ang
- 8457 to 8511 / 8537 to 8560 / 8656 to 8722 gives 2.1 Ang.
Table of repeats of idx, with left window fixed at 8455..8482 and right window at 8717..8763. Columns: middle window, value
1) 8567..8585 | -0.1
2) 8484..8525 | 0.8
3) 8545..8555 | 0.5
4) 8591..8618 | -0.5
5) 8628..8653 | -0.5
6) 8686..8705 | 0.1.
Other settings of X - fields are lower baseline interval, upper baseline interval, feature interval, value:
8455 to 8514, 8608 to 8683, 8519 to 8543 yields 0.072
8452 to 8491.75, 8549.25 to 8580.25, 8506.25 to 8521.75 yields 0.023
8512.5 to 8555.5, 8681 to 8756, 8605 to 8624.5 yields -0.048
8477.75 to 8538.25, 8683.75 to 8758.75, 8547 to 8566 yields -0.010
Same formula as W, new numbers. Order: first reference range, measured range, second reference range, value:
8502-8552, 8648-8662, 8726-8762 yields 0.3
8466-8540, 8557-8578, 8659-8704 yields -1.2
